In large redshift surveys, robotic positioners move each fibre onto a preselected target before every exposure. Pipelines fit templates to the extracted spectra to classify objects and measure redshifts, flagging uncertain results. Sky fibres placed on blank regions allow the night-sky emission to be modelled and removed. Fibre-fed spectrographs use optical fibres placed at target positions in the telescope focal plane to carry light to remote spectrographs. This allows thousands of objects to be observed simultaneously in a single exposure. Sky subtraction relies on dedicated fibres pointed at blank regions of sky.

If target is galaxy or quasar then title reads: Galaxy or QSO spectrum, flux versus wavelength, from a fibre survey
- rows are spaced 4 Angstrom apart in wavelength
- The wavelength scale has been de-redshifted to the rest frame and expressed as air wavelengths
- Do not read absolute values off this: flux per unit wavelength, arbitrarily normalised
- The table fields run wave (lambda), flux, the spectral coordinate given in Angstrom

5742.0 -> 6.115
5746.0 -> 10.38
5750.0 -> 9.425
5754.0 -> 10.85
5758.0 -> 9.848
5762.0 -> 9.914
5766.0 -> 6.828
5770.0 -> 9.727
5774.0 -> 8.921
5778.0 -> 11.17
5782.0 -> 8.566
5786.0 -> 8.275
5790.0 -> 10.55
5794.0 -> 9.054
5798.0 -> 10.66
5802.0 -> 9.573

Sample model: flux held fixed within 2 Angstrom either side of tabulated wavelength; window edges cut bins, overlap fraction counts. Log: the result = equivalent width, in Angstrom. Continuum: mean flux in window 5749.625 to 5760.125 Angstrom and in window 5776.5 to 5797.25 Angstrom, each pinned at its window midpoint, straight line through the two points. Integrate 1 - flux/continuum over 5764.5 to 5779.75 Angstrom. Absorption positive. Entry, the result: 0.9 Angstrom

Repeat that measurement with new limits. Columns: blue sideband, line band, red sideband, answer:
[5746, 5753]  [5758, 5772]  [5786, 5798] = 1.2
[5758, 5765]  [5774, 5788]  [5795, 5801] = 0.8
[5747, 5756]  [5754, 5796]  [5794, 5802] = 3.0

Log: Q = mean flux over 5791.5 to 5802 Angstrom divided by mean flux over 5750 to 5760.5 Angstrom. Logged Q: 1.0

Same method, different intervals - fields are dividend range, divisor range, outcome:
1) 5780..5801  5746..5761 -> 0.94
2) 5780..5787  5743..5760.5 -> 0.85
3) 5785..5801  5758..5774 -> 1.08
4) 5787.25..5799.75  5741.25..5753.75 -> 1.08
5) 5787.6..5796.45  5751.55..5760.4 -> 0.95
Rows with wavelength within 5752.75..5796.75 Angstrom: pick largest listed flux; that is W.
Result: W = 11.17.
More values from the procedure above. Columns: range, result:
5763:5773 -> 9.727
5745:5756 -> 10.85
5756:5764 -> 9.914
